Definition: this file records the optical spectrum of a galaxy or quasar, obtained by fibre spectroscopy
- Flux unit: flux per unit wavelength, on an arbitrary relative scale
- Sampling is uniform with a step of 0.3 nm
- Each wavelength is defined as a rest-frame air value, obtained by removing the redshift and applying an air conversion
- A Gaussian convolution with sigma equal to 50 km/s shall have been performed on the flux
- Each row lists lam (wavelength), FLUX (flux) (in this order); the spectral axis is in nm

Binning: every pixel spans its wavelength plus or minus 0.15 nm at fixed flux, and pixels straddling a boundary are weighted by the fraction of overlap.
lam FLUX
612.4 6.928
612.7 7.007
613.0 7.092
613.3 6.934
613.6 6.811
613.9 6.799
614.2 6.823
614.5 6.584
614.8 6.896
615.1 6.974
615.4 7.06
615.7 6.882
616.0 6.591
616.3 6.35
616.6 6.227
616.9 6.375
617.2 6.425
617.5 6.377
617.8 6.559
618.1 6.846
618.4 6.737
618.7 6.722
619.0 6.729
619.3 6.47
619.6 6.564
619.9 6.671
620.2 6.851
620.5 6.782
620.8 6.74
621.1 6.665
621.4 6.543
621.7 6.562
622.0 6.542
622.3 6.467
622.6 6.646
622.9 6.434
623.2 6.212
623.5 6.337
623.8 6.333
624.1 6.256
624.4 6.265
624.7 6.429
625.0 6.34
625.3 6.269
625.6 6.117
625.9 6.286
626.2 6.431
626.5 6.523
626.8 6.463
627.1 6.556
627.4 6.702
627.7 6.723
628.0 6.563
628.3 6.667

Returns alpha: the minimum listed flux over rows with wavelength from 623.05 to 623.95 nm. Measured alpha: 6.212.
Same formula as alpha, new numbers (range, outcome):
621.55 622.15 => 6.542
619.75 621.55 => 6.543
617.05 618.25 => 6.377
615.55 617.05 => 6.227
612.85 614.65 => 6.584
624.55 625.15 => 6.34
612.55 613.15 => 7.007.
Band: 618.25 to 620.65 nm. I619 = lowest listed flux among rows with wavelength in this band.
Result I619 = 6.47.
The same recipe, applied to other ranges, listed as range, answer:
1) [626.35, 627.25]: 6.463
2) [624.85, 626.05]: 6.117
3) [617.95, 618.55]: 6.737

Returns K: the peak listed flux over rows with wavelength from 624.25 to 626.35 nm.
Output 6.431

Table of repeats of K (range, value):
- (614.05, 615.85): 7.06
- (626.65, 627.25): 6.556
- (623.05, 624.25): 6.337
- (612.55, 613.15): 7.092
